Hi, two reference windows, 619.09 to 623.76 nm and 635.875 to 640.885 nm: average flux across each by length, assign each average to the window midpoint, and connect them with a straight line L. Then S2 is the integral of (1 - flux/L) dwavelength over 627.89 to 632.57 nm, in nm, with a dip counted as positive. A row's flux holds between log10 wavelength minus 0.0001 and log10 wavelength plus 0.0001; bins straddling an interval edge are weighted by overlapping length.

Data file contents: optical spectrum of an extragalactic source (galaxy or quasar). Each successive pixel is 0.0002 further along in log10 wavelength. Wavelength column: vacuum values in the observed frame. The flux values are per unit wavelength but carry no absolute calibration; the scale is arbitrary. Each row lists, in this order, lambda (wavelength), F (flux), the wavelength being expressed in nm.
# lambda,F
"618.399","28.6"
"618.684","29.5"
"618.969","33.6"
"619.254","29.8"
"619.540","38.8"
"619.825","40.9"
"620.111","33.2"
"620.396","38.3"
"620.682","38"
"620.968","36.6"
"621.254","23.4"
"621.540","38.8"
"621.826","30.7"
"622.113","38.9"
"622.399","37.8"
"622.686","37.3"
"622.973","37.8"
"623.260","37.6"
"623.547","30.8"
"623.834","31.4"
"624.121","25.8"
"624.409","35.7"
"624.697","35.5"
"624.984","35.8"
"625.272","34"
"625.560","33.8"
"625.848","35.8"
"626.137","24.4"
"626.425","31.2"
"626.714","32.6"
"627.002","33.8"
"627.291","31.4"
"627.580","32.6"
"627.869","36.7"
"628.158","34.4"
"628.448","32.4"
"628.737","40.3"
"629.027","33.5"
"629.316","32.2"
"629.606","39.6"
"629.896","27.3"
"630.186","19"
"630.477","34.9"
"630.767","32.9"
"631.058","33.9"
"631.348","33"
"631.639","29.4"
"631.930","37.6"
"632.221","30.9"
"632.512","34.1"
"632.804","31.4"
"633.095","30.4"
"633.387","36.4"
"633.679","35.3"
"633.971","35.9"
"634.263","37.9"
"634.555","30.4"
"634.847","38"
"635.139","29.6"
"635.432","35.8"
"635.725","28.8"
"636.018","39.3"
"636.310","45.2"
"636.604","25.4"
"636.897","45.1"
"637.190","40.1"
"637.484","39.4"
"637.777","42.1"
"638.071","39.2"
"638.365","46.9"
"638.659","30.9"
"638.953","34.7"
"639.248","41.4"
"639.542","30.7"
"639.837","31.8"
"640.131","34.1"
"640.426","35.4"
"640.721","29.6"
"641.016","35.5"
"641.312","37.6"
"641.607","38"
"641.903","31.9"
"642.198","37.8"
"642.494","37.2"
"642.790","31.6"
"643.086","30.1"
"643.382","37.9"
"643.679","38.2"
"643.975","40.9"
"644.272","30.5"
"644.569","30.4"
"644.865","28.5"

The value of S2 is 0.44 nm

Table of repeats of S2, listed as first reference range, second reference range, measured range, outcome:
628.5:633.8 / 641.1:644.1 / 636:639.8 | -0.39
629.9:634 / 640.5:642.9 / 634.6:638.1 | -0.38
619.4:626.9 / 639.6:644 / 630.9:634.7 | 0.12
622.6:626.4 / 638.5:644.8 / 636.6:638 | -0.23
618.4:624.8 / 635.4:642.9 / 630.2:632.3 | 0.18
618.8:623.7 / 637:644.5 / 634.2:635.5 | 0.07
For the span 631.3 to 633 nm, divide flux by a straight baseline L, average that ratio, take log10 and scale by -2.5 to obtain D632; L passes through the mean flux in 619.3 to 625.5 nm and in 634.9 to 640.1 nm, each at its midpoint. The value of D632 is 0.11 mag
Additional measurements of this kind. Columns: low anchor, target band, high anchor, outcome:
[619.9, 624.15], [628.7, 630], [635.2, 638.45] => 0.07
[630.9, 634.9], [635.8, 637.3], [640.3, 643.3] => -0.13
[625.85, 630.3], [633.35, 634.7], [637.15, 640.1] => 0.00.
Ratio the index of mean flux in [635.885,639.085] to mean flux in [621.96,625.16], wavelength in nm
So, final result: 1.12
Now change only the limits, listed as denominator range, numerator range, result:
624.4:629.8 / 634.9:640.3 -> 1.08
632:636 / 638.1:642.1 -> 1.05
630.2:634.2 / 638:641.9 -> 1.07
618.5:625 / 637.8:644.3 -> 1.03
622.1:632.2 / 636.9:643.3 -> 1.09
